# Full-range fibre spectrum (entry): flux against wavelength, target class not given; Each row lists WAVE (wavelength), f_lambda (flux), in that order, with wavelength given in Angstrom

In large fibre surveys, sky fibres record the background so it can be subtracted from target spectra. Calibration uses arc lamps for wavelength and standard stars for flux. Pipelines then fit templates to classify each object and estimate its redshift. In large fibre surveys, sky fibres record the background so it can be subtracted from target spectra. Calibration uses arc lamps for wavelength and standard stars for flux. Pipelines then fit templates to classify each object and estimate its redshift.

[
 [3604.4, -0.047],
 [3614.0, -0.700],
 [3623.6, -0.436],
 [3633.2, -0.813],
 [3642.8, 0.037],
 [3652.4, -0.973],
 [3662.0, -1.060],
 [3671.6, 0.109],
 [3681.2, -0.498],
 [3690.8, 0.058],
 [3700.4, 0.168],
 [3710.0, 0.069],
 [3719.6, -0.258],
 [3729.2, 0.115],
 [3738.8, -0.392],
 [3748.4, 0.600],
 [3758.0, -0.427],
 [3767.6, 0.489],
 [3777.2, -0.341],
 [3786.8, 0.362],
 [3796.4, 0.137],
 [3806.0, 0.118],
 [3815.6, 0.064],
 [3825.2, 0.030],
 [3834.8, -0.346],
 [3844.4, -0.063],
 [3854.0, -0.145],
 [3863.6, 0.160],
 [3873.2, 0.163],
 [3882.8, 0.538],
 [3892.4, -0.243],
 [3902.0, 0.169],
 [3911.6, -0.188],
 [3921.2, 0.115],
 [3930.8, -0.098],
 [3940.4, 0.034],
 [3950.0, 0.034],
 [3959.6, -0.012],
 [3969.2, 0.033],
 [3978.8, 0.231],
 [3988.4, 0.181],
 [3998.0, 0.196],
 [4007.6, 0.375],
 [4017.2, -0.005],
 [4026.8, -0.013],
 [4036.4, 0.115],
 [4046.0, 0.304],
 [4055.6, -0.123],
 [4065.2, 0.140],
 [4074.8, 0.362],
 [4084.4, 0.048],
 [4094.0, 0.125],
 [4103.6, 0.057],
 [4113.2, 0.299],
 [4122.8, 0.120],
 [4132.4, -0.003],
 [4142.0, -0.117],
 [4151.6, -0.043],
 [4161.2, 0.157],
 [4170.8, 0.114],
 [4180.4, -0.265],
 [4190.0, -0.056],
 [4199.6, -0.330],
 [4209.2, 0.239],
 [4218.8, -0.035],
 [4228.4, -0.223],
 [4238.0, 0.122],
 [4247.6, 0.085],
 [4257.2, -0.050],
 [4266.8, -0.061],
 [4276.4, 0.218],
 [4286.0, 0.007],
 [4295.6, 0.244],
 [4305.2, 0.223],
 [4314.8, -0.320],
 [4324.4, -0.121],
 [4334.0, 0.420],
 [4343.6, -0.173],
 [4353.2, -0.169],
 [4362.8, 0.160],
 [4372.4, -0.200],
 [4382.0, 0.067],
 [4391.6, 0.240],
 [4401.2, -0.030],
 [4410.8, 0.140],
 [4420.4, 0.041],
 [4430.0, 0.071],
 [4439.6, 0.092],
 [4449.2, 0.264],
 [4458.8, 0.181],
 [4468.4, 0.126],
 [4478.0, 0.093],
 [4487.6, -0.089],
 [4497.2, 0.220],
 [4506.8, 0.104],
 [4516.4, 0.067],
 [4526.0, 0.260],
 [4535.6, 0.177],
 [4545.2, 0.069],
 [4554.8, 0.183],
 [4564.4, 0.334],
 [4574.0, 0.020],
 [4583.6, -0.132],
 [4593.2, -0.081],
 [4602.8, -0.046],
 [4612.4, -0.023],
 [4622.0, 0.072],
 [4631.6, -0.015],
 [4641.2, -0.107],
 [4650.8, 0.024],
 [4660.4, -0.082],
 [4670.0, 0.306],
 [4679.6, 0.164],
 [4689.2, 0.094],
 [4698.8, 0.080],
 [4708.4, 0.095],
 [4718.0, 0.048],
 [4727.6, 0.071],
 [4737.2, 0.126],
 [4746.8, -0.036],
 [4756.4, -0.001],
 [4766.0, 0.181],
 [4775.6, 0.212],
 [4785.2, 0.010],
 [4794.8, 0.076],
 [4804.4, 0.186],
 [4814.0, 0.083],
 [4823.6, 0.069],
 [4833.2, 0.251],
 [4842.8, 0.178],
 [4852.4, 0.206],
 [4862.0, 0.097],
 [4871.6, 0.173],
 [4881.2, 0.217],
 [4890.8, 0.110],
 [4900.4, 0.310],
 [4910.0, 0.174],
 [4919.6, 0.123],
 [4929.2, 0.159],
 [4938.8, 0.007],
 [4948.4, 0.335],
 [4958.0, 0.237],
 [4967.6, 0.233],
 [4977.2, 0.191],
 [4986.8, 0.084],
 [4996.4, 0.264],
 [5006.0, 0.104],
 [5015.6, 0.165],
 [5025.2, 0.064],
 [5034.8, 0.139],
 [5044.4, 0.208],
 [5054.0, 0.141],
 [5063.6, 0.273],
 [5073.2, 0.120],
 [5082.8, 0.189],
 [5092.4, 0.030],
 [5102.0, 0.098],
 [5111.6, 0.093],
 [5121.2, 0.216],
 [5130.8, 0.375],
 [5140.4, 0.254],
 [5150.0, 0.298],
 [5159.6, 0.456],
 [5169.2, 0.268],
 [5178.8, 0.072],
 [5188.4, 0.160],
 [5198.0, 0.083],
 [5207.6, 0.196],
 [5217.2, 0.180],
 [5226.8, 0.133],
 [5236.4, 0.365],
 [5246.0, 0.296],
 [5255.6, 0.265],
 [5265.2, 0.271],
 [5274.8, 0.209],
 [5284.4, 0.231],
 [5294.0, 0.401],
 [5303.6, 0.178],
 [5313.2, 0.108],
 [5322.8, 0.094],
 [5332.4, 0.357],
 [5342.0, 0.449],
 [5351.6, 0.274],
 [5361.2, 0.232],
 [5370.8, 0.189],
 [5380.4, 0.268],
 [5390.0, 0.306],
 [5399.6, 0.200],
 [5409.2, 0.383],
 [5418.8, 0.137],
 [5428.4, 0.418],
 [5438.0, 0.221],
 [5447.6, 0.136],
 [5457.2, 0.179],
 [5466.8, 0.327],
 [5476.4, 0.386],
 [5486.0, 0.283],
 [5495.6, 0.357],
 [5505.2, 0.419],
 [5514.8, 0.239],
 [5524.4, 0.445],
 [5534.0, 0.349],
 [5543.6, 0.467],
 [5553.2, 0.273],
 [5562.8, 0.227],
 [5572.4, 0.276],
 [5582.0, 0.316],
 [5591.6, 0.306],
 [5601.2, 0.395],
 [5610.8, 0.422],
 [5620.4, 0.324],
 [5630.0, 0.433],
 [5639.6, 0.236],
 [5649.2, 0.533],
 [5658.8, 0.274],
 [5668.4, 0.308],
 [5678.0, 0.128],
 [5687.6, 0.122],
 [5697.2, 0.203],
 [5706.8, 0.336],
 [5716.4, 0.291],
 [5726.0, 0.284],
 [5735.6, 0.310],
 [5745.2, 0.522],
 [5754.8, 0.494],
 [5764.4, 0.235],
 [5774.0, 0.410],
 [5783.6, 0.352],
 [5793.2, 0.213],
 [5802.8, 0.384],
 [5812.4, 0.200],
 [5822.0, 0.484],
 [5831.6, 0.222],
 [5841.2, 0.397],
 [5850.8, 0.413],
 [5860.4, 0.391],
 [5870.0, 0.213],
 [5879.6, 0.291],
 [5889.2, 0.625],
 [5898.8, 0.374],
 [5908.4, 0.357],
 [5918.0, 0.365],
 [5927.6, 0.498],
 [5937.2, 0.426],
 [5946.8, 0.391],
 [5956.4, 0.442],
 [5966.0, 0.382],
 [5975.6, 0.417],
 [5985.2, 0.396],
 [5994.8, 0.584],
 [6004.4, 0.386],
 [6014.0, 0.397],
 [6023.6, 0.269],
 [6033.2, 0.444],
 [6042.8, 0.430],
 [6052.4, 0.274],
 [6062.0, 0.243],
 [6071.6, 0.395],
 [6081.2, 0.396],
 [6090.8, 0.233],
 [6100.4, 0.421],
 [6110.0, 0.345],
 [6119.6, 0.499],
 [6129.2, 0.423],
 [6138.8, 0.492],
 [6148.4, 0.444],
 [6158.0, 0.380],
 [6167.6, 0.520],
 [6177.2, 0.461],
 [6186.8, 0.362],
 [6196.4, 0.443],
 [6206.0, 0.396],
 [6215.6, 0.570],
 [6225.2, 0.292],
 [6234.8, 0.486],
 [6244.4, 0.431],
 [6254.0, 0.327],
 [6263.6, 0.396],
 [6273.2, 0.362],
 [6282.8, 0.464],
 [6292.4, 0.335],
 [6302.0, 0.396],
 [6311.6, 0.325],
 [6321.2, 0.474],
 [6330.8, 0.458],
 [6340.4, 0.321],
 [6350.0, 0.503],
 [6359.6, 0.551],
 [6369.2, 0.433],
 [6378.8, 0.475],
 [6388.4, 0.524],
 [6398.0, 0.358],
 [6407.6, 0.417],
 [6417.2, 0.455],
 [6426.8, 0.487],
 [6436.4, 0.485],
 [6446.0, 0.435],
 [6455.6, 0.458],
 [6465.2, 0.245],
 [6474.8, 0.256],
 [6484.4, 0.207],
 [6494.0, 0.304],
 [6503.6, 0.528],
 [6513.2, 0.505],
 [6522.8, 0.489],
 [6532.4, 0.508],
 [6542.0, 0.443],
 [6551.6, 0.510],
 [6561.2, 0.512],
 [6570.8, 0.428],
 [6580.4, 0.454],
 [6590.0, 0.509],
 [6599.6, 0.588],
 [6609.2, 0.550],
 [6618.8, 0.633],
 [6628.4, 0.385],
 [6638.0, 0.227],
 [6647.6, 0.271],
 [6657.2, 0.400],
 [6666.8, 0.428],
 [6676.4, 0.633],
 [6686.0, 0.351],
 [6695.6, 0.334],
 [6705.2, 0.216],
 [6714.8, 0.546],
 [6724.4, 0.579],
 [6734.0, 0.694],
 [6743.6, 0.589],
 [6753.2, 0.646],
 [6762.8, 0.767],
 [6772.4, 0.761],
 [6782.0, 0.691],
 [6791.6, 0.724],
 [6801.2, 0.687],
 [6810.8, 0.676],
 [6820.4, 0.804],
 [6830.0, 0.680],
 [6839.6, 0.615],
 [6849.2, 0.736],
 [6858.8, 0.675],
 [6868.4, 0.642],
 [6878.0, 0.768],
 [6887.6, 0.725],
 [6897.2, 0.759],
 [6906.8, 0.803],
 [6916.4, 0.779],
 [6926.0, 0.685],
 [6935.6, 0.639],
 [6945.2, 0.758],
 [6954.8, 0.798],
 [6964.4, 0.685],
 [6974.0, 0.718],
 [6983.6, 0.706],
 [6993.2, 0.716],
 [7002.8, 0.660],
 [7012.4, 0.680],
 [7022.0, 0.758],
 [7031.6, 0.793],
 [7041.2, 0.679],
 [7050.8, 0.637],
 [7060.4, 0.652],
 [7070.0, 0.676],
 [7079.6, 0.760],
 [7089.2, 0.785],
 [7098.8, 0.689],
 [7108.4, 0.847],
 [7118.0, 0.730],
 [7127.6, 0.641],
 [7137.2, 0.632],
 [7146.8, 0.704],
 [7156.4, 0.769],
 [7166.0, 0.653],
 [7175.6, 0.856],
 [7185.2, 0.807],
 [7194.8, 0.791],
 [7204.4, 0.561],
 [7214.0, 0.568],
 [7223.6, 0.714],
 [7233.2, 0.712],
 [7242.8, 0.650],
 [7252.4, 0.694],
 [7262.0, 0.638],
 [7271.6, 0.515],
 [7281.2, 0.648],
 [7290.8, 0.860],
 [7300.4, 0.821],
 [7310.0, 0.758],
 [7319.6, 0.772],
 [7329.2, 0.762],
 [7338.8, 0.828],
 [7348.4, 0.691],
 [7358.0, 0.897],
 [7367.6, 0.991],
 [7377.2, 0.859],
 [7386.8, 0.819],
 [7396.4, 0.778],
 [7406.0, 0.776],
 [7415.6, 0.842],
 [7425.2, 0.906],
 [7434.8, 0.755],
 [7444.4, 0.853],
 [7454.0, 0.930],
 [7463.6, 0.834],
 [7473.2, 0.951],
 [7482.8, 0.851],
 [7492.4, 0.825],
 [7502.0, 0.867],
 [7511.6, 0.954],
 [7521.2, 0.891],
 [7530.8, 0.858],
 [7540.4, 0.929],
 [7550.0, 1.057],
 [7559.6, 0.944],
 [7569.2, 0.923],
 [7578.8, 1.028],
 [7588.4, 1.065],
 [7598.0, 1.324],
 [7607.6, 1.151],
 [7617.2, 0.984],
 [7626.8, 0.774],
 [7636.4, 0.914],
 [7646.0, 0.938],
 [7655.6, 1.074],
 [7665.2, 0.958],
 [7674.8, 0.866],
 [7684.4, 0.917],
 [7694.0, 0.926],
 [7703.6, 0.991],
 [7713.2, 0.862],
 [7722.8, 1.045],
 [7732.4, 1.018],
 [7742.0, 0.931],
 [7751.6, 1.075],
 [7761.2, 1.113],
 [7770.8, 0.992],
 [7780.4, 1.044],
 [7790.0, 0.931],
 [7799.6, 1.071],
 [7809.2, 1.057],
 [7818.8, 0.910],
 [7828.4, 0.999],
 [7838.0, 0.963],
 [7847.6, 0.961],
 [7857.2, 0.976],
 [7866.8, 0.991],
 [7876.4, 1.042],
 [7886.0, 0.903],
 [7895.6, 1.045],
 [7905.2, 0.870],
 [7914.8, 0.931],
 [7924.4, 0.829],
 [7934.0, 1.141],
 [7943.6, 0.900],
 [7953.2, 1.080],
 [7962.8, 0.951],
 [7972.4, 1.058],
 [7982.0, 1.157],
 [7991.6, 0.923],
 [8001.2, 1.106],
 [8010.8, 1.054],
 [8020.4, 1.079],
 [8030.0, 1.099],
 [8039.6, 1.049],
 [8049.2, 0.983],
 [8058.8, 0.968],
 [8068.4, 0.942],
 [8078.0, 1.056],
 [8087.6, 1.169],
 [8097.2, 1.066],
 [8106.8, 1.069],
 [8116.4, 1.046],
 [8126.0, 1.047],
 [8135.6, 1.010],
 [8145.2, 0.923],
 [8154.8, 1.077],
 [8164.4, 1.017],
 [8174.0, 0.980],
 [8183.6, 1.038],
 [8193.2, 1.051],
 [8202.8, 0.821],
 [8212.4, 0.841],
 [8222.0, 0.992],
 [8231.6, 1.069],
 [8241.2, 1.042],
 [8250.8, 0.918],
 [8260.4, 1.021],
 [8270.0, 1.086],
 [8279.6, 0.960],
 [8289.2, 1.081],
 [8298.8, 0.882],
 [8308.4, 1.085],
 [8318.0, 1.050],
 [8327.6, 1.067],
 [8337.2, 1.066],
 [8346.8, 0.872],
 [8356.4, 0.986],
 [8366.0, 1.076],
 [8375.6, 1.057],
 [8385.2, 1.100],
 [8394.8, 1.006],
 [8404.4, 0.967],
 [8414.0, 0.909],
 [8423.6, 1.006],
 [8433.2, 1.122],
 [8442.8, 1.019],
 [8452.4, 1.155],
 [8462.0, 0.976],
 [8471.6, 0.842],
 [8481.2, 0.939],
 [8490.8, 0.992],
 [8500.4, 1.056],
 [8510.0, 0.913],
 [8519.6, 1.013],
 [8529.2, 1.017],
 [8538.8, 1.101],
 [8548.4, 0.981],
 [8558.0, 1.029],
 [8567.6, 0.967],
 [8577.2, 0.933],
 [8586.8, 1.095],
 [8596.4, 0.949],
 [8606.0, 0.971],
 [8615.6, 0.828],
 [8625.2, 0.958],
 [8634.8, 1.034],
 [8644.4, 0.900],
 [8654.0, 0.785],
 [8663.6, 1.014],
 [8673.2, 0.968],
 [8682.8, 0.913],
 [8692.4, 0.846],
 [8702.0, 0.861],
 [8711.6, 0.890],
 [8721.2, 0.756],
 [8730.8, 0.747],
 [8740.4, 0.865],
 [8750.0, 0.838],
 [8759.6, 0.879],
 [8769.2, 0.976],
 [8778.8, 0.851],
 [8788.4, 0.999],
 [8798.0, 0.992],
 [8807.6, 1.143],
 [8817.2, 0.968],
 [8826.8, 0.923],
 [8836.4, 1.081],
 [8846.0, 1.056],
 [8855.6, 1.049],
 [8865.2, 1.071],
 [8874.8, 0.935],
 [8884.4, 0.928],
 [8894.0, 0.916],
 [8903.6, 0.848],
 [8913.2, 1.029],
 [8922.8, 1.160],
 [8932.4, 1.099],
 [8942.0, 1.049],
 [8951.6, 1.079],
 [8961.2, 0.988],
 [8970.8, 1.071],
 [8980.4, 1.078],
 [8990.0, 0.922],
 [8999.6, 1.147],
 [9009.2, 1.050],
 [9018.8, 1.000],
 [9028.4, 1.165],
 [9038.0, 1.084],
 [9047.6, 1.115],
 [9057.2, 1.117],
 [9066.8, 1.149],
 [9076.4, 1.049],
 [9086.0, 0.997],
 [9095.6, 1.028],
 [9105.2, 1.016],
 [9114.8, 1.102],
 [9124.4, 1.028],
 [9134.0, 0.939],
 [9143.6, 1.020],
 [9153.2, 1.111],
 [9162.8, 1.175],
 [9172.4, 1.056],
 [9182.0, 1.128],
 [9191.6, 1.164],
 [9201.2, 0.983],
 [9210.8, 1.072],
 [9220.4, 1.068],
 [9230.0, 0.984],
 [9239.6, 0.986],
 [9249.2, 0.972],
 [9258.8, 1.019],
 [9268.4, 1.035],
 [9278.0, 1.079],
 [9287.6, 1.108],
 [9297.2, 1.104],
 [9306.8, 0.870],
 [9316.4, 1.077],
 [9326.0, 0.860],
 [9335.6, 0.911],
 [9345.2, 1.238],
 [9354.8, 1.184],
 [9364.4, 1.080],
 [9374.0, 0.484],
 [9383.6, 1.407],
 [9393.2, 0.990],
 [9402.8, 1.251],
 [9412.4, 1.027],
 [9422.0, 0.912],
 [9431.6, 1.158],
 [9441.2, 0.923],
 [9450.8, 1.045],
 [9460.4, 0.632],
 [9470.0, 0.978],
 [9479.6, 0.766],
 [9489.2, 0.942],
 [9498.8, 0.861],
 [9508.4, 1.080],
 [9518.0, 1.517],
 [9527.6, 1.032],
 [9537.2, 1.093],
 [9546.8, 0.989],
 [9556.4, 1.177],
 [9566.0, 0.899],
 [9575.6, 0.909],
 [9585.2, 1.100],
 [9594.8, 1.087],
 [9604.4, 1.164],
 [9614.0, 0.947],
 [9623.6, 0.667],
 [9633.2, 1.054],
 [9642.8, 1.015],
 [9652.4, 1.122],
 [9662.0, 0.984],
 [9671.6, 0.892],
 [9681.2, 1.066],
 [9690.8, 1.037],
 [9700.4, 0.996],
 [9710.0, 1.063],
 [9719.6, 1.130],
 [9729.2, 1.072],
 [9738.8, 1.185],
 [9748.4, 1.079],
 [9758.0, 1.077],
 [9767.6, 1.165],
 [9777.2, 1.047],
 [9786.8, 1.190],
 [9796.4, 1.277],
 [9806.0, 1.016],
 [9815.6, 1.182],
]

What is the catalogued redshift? 0.69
